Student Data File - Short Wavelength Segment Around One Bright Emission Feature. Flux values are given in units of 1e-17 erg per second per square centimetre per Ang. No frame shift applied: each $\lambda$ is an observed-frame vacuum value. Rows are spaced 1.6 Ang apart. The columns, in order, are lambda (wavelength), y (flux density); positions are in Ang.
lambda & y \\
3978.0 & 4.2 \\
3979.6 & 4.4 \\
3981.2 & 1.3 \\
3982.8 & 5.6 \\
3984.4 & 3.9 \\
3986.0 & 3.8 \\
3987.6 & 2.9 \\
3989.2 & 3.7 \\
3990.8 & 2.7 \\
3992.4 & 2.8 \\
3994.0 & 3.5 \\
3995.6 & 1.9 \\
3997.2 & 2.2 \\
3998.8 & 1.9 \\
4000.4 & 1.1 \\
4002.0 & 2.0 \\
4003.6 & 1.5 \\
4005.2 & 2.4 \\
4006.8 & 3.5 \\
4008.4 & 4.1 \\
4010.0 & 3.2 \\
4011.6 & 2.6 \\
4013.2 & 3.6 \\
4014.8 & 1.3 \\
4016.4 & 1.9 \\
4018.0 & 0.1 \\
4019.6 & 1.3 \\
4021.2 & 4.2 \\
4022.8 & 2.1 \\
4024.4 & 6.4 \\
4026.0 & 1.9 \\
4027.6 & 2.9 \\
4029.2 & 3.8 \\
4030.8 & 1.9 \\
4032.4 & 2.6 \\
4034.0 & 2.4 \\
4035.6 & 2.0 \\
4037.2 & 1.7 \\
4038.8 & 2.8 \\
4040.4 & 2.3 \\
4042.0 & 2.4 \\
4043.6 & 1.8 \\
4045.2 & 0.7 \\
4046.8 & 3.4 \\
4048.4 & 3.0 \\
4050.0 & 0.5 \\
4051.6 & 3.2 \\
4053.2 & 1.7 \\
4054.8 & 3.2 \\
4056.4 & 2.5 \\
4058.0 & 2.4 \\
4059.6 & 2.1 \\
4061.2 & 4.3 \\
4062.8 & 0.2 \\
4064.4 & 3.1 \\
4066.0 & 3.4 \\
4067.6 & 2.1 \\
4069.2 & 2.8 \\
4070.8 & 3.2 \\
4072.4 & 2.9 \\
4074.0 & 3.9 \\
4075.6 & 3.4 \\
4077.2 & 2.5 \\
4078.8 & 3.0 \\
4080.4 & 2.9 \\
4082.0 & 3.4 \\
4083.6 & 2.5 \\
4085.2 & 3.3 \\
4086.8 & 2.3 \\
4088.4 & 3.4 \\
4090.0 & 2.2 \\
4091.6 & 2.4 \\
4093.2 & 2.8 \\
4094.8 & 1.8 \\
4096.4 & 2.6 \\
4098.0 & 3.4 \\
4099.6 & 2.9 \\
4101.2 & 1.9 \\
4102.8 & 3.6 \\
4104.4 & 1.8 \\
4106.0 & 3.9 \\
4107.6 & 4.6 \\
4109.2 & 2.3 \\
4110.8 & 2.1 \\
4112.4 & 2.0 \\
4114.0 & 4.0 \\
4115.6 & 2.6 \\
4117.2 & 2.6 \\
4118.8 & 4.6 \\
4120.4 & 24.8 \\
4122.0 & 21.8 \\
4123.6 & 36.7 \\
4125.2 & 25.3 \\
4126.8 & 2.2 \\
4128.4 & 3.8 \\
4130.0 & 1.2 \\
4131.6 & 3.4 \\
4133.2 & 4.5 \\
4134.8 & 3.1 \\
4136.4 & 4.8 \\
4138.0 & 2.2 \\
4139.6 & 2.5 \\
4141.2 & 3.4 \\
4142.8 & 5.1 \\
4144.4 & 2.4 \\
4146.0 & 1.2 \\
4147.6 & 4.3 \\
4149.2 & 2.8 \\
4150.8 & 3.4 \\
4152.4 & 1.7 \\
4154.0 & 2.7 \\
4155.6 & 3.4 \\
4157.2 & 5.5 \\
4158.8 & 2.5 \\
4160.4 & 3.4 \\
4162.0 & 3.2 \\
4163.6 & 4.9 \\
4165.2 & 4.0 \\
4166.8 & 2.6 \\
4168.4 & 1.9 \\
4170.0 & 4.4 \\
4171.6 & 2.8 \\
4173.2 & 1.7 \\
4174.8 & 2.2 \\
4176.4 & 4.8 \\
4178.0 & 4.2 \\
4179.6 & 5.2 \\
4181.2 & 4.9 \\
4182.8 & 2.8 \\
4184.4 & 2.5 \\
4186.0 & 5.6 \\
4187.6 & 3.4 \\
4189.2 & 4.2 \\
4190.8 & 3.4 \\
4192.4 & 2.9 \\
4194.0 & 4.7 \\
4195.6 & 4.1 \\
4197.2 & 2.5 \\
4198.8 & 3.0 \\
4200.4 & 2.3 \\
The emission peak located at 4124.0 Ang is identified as [O II] 3727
